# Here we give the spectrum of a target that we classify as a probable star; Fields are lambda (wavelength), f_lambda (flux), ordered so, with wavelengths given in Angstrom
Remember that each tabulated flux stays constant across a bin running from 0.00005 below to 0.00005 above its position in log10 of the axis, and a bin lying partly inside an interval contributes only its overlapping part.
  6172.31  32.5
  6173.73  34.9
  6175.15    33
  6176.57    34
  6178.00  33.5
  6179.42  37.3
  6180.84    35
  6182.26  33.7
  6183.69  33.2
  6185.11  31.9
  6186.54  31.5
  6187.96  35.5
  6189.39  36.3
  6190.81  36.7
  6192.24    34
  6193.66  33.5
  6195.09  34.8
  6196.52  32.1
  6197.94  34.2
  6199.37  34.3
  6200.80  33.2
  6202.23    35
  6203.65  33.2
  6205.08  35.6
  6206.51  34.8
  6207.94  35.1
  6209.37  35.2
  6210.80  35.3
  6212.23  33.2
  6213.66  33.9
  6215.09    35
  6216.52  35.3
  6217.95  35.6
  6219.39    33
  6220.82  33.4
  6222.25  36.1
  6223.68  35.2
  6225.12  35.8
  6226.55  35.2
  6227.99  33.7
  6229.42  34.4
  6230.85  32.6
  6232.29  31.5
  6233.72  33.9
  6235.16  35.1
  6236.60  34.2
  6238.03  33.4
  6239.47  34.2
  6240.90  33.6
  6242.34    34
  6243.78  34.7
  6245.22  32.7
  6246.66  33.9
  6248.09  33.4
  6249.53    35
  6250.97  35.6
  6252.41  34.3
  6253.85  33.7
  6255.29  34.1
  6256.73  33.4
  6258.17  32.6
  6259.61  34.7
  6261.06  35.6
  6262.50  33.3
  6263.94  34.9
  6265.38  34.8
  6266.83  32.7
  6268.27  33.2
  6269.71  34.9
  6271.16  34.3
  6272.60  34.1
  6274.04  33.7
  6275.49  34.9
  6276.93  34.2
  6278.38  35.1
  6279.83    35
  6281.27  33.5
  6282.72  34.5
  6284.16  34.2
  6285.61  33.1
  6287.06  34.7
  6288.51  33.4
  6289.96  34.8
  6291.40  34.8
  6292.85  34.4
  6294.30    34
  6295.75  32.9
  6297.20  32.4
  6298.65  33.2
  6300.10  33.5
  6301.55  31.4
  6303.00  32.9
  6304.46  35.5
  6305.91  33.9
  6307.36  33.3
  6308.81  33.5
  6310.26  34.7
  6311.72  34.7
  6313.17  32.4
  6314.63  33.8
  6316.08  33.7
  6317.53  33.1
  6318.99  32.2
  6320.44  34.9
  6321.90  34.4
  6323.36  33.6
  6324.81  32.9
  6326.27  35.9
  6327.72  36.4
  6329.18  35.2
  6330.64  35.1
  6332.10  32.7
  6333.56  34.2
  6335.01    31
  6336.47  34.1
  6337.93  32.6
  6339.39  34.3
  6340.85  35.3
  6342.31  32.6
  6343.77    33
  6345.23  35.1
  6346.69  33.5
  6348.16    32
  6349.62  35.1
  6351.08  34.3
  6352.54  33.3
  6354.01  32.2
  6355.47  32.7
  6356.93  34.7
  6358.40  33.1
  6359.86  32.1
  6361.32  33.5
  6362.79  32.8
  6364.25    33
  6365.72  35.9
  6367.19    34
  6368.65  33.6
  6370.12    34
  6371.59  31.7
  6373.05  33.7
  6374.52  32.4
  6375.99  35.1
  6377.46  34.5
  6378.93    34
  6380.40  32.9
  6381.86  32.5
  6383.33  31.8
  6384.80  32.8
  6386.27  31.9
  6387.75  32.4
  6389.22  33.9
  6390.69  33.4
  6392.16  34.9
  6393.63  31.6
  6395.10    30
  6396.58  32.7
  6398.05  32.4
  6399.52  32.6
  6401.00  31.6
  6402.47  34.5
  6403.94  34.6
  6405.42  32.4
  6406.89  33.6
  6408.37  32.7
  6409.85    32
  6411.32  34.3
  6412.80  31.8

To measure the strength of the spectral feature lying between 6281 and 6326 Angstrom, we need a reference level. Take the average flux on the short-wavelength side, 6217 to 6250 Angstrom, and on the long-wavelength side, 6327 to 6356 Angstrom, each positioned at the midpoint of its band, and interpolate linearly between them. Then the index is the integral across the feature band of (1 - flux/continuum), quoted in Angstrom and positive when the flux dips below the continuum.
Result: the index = 0.2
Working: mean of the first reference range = 34.1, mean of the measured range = 33.7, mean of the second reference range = 33.7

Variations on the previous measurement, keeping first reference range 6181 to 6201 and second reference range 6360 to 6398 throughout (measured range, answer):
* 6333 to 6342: -0.06 Angstrom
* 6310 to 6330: -0.44 Angstrom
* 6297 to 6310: 0.03 Angstrom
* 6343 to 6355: -0.10 Angstrom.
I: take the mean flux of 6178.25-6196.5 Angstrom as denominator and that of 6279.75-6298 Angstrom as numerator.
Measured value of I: 0.99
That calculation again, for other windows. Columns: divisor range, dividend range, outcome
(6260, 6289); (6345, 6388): 0.97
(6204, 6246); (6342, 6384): 0.97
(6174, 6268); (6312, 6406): 0.98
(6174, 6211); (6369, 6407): 0.96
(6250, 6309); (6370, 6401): 0.97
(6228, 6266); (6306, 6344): 1.00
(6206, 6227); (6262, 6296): 0.98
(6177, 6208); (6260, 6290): 1.00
